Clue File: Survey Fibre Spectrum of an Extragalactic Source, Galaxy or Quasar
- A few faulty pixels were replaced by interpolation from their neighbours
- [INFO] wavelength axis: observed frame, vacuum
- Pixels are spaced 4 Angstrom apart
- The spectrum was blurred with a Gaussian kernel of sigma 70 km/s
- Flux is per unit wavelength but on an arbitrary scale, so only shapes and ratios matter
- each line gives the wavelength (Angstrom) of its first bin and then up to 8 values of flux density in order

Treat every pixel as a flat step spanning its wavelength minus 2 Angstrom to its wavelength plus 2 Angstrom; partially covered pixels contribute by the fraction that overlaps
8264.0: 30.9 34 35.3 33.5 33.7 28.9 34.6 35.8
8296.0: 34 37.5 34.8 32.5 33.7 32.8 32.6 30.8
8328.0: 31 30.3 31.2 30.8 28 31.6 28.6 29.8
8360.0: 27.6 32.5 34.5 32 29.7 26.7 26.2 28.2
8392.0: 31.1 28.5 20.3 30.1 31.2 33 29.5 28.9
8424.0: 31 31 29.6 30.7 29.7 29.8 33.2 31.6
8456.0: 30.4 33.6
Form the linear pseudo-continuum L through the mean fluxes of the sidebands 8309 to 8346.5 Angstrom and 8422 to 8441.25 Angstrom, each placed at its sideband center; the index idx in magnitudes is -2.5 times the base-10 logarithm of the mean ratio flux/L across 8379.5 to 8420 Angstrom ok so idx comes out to 0.08 mag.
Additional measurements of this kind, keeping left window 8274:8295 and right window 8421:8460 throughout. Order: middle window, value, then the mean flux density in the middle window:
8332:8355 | 0.082 mag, 30.1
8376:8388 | 0.166 mag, 27.3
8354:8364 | 0.095 mag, 29.5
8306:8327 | 0.014 mag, 32.4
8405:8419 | 0.012 mag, 31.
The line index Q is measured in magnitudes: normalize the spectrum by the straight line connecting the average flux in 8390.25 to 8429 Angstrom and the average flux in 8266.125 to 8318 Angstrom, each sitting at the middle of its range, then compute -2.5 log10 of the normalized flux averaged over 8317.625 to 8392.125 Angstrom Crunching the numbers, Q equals 0.05 mag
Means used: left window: 33.9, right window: 29.4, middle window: 30.2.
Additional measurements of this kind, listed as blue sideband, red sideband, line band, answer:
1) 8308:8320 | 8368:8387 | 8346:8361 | 0.04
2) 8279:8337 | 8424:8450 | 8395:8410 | 0.14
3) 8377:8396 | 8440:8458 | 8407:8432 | -0.03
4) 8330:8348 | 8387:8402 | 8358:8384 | -0.07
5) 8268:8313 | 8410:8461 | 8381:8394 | 0.13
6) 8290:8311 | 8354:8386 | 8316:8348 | 0.06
